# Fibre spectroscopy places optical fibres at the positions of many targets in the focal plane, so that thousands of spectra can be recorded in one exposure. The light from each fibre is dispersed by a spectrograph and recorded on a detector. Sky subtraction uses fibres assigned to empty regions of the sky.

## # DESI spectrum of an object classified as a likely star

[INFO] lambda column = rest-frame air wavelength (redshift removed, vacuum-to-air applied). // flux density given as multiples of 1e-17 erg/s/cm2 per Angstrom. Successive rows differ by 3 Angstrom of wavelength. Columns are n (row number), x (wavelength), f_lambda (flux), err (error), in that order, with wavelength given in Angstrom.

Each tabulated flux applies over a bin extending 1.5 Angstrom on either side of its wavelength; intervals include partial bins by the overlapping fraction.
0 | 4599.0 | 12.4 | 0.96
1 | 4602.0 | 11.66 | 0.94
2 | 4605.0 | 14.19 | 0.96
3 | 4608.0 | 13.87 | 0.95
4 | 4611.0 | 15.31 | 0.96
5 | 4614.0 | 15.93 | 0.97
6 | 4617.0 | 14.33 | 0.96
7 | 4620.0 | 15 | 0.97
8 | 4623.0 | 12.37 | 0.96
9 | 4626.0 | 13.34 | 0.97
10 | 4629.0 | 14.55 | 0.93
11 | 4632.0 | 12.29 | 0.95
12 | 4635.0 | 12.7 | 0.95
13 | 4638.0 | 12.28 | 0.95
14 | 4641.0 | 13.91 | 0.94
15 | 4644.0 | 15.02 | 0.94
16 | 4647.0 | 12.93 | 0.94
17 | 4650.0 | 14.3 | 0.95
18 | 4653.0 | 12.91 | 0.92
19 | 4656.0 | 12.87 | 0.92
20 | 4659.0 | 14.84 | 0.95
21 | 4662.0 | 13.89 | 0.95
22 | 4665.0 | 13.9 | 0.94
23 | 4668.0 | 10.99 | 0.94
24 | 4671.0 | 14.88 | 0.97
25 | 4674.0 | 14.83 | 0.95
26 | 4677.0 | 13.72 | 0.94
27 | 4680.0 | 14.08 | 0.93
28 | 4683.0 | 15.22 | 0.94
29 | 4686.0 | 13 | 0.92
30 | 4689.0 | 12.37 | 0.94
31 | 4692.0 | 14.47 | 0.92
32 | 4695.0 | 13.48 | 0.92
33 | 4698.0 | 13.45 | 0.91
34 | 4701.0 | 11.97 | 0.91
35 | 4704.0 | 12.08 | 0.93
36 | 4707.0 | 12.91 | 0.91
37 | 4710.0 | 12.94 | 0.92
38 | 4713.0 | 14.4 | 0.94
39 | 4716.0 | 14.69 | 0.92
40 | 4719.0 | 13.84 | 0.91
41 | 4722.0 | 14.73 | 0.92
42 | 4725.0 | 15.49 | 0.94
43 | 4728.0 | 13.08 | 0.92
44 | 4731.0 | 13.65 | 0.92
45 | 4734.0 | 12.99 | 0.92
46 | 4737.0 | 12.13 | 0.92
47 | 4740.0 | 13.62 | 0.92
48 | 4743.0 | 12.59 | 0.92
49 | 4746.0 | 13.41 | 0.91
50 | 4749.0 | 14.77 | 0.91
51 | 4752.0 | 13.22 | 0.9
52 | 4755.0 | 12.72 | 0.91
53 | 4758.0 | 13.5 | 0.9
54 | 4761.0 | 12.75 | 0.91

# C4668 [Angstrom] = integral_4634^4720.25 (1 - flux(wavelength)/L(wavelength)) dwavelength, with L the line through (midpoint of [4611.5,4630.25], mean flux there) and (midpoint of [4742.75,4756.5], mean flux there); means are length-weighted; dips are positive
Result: 2.2 Angstrom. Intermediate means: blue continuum 14.3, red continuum 13.4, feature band 13.6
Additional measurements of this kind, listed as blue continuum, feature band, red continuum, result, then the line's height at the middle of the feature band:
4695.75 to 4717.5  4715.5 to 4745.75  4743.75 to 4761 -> -0.7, 13.3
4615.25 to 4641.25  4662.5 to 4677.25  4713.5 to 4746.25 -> -0.2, 13.5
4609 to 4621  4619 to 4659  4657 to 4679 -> 2.9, 14.5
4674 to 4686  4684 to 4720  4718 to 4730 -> 2.4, 14.3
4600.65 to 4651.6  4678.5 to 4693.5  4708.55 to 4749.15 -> -0.1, 13.7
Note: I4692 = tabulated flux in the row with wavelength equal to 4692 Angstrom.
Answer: 14.47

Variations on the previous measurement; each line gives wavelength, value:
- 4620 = 15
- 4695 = 13.48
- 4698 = 13.45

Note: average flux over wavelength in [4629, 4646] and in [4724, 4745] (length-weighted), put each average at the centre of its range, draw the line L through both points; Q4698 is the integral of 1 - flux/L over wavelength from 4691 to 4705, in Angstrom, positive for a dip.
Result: 0.3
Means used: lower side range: 13.3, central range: 13.1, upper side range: 13.3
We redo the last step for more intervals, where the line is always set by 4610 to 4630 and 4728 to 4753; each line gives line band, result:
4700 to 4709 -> 0.82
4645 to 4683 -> 0.60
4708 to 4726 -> -1.04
